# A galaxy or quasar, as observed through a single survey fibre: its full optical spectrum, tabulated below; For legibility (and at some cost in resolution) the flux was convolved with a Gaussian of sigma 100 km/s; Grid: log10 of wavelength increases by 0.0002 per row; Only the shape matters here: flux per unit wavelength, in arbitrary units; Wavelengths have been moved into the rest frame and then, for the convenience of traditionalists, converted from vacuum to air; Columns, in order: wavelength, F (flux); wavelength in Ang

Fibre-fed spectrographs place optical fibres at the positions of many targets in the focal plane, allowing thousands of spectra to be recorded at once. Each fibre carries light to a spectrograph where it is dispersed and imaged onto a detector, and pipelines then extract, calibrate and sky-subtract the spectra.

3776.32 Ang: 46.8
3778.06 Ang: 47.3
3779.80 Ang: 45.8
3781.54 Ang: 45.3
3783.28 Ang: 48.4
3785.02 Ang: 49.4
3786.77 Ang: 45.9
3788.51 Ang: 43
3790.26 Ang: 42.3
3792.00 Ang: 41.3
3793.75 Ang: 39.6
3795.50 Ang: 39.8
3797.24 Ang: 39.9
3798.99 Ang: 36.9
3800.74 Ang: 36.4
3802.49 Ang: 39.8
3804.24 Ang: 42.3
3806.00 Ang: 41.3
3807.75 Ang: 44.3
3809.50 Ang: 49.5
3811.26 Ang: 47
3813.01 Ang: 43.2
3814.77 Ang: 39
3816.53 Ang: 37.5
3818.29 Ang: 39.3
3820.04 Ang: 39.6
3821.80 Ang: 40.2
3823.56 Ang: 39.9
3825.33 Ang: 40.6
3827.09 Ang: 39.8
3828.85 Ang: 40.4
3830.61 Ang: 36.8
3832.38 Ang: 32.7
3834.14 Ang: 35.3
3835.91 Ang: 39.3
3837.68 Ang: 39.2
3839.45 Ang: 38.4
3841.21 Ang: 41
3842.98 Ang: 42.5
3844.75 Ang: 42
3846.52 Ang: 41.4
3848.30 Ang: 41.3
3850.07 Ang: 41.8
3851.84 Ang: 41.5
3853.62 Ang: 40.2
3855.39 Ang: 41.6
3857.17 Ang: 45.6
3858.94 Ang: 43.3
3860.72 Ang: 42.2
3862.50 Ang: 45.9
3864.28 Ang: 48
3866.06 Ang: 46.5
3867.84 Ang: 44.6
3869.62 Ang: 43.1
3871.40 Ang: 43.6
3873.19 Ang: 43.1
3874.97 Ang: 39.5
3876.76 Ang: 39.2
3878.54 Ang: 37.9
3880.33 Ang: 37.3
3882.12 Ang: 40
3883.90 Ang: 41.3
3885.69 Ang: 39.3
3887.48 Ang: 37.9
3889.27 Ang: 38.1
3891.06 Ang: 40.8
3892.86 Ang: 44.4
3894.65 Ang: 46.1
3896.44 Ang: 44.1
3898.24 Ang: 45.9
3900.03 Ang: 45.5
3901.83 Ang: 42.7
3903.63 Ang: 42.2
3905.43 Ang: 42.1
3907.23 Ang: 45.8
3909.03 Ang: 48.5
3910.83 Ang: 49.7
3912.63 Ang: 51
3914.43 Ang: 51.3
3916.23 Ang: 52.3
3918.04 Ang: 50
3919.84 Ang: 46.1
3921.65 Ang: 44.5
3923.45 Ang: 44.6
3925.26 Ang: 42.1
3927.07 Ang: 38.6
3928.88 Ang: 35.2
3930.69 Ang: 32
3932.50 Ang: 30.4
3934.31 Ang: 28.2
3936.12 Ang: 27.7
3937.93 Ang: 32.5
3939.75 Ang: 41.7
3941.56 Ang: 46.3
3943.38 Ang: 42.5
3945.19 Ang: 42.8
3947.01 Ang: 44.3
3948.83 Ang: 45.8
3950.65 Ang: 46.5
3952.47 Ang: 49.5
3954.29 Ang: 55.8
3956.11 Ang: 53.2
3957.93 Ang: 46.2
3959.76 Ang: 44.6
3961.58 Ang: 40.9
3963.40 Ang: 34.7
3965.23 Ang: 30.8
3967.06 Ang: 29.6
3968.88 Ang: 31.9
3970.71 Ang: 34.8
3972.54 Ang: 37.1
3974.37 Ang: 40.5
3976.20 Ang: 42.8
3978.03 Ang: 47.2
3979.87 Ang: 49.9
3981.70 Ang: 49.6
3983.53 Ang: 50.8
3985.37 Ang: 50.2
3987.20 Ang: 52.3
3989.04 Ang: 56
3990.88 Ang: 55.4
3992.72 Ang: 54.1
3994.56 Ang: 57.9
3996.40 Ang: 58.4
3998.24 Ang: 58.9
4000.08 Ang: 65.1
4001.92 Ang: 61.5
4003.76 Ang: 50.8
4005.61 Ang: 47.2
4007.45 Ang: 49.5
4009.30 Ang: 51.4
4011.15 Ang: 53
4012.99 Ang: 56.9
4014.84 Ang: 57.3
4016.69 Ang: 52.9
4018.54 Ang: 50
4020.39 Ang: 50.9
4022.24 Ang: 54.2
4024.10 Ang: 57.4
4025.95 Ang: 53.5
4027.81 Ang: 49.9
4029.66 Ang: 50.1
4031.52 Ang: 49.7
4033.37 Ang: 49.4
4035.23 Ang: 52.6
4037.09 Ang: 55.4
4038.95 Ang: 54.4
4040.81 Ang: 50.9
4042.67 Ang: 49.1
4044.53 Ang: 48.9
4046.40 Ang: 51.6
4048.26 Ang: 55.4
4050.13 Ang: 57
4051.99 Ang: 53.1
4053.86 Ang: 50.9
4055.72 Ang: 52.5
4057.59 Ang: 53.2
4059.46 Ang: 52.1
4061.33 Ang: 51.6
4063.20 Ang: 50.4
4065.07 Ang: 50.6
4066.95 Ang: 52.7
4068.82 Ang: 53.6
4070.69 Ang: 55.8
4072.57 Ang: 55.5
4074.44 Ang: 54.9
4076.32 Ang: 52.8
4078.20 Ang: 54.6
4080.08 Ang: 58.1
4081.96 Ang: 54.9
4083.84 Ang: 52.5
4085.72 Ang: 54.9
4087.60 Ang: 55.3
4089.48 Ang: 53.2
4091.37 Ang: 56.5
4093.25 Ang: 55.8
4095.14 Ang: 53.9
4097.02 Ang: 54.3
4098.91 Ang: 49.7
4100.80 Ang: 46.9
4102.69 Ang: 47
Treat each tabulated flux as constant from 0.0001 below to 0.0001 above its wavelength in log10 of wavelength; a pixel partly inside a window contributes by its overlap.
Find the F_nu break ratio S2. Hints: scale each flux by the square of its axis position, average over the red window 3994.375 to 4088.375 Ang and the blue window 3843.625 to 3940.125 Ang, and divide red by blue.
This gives 1.37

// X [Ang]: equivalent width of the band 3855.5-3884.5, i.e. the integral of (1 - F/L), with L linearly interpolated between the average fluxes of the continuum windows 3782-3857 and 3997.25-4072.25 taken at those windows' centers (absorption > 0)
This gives 0.9 Ang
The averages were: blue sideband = 41.1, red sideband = 53.1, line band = 42.6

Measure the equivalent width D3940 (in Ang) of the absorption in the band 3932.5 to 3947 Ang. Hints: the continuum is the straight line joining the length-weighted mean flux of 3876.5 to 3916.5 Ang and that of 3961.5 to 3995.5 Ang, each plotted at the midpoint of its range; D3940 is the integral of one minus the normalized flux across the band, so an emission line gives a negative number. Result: 2.2 Ang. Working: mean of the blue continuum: 43.6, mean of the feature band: 37.4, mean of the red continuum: 44.7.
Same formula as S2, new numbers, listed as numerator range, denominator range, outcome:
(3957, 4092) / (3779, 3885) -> 1.36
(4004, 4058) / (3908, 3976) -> 1.31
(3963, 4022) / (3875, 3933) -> 1.21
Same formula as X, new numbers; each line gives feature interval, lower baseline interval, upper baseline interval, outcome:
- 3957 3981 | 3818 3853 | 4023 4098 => 4.18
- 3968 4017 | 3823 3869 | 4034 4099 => -1.45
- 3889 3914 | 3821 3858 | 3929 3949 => -4.41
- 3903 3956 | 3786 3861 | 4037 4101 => 3.33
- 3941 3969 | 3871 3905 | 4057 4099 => 1.65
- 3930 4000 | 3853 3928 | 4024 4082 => 5.33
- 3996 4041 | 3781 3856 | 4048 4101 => -2.48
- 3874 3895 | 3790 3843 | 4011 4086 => 1.86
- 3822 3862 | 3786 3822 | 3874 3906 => 0.95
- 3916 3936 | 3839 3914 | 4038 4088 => 2.68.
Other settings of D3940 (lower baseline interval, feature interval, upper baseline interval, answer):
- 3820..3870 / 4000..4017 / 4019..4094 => -1.2 Ang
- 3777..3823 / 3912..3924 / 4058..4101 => -0.4 Ang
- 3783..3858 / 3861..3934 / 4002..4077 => 3.5 Ang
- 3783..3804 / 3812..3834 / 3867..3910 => 1.5 Ang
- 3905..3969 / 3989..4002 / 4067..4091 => -3.0 Ang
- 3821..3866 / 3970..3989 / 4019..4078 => 1.0 Ang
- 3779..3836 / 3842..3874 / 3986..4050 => 0.7 Ang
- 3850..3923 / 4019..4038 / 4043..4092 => -0.3 Ang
